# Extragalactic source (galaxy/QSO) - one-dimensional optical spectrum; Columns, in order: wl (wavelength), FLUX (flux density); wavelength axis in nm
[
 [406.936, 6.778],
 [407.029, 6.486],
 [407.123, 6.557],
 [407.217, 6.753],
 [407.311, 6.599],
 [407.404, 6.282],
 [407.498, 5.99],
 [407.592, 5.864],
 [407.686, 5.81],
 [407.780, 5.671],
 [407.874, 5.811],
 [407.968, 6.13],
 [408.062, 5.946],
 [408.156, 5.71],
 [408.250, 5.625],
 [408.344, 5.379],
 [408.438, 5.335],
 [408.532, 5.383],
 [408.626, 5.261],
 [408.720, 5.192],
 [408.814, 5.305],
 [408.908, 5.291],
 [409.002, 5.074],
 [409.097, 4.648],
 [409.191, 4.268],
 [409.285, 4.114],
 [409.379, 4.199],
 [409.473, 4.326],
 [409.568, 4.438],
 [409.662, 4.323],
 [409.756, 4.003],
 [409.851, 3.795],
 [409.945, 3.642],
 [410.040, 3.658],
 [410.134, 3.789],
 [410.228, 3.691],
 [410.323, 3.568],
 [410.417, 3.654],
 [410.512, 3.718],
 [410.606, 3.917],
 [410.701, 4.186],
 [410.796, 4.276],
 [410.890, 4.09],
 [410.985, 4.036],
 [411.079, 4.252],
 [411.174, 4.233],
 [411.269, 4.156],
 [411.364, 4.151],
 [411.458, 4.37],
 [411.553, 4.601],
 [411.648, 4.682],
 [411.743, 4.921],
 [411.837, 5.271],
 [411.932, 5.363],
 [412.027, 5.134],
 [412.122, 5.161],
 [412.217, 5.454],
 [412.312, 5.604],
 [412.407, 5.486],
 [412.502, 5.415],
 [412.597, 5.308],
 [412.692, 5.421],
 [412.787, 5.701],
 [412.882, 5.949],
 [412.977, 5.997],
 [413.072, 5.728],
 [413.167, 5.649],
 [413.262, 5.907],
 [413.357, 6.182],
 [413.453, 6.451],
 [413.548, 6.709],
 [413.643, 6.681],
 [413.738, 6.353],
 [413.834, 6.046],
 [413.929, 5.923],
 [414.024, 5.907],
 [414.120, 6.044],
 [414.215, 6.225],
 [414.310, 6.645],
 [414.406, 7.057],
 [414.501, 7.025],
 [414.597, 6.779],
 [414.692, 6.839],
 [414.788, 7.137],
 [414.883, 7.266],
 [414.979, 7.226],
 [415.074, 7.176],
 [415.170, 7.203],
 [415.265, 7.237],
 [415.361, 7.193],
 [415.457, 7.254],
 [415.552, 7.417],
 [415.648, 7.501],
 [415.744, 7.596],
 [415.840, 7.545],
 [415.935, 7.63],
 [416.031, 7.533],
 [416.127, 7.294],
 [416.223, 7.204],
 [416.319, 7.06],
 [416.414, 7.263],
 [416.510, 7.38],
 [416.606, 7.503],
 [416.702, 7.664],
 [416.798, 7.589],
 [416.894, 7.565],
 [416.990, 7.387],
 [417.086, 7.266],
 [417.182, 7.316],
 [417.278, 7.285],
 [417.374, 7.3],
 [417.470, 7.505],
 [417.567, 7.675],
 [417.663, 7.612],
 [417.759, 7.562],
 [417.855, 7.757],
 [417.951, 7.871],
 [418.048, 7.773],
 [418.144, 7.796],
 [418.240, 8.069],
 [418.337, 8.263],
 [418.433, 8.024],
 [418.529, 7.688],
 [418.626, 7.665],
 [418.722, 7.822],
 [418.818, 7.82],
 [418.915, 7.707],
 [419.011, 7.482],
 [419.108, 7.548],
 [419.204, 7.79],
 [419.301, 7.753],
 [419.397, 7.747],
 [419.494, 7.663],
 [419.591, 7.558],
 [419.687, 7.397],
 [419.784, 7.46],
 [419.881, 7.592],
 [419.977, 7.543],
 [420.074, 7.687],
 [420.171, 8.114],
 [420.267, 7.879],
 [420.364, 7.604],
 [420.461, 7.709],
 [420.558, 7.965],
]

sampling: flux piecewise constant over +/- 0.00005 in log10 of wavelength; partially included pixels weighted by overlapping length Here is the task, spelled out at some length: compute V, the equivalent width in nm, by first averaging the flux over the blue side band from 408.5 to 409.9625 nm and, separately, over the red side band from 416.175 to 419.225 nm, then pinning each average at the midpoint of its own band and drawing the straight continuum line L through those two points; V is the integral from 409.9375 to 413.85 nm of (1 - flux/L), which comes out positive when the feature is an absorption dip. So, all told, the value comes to 0.43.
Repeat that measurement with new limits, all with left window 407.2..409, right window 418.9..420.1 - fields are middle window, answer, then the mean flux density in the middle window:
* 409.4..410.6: 0.43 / 3.89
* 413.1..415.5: 0.04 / 6.64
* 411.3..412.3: 0.22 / 4.92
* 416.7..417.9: -0.04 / 7.49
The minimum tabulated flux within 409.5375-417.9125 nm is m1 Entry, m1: 3.568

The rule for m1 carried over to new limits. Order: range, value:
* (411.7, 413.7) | 4.921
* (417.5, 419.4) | 7.482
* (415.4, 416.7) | 7.06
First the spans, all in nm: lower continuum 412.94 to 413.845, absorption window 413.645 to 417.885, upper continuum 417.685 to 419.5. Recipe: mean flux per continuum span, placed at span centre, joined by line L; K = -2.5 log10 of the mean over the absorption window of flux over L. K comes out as -0.038 mag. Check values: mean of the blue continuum 6.18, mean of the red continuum 7.78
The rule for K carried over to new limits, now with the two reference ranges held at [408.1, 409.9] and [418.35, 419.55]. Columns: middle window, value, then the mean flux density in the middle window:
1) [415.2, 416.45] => -0.08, 7.37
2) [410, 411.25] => 0.32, 3.94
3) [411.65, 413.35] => 0.07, 5.5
